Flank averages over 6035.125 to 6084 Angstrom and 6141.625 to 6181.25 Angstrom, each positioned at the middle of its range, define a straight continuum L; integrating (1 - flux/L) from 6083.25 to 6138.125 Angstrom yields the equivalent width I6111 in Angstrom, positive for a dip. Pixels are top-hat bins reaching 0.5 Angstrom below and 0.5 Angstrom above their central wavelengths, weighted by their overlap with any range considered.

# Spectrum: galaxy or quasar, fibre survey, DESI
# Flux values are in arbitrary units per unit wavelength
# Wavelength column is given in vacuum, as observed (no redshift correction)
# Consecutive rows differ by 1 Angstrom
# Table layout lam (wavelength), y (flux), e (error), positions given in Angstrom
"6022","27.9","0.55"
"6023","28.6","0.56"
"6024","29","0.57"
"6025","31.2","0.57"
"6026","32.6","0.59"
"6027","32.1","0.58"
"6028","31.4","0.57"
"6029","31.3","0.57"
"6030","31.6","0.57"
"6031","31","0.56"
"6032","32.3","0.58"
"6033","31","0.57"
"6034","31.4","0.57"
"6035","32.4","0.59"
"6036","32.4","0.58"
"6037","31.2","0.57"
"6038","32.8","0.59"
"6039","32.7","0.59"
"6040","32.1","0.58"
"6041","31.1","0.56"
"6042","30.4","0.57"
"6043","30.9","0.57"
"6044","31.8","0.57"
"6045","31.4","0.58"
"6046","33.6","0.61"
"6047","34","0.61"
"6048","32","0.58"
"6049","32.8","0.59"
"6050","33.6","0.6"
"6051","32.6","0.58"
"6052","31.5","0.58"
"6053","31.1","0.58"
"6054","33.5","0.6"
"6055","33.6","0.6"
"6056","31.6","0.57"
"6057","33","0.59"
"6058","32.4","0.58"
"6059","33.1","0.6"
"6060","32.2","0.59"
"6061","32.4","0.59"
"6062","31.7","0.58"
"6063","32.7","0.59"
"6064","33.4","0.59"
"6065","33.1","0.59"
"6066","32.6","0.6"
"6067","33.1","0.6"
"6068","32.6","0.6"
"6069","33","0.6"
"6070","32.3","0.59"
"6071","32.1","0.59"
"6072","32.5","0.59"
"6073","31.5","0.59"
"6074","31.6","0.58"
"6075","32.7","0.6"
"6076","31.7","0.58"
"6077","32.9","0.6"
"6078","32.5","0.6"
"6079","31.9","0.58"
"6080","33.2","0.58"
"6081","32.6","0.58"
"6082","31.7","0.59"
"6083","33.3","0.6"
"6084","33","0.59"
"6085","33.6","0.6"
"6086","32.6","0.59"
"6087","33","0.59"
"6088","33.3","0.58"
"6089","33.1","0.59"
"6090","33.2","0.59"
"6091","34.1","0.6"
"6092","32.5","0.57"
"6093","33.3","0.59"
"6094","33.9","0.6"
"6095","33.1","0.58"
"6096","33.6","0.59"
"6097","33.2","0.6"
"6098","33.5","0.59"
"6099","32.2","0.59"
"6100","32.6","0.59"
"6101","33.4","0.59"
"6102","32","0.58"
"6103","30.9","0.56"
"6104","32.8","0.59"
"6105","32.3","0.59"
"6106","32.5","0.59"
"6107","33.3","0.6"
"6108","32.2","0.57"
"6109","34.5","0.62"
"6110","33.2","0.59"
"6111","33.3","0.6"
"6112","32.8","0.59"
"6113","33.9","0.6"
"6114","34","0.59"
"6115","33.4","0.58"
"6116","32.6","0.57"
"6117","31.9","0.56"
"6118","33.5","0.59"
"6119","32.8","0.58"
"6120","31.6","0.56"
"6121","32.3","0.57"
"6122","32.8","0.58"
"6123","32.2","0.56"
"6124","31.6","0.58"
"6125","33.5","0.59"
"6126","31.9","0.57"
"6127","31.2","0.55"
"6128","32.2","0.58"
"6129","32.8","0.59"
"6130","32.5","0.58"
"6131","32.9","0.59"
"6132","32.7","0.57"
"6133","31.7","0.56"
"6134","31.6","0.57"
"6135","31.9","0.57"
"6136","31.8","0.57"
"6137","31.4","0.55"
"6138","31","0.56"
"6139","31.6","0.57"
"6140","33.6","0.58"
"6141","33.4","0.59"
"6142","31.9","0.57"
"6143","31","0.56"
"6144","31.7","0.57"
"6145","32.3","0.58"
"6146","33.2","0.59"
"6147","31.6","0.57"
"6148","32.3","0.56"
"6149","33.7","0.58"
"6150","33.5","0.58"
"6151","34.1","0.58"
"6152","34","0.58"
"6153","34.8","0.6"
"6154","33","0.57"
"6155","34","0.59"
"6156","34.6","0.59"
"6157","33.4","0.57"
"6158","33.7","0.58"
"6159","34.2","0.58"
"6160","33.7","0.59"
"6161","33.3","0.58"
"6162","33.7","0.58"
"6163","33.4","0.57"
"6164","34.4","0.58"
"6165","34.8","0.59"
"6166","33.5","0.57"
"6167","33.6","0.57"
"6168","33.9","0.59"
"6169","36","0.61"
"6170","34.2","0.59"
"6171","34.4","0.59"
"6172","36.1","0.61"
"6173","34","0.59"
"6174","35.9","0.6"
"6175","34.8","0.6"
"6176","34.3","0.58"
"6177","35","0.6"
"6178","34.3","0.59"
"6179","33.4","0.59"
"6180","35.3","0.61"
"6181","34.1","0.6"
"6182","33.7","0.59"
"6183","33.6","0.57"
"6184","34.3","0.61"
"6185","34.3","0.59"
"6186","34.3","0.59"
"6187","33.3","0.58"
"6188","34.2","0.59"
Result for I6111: 0.65 Angstrom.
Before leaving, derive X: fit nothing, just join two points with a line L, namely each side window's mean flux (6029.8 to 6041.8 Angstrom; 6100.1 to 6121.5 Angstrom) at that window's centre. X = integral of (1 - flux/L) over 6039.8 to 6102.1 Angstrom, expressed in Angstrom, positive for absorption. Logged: -0.66 Angstrom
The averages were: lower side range 31.8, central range 32.6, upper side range 32.8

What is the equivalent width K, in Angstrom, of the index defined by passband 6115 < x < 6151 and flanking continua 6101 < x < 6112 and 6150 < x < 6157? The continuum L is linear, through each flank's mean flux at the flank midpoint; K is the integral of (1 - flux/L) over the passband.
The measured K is 1.20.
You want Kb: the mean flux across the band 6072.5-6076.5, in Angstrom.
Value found 31.9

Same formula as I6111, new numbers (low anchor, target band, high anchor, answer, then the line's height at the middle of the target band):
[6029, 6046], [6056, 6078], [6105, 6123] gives -0.2 Angstrom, 32.2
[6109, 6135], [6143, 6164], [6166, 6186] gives 0.2 Angstrom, 33.7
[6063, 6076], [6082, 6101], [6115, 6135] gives -0.4 Angstrom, 32.4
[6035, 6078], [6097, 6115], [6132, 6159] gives -0.2 Angstrom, 32.6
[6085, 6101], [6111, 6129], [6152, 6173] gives 0.5 Angstrom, 33.5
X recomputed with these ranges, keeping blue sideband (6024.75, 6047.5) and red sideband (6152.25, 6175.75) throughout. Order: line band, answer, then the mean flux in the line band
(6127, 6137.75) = 0.5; 32.1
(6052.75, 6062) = -0.1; 32.5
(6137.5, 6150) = 0.6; 32.3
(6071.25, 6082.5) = 0.1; 32.3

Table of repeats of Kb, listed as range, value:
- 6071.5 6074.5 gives 31.9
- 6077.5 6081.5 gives 32.6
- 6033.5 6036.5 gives 32.1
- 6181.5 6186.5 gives 34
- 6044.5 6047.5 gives 33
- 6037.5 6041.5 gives 32.2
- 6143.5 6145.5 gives 32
